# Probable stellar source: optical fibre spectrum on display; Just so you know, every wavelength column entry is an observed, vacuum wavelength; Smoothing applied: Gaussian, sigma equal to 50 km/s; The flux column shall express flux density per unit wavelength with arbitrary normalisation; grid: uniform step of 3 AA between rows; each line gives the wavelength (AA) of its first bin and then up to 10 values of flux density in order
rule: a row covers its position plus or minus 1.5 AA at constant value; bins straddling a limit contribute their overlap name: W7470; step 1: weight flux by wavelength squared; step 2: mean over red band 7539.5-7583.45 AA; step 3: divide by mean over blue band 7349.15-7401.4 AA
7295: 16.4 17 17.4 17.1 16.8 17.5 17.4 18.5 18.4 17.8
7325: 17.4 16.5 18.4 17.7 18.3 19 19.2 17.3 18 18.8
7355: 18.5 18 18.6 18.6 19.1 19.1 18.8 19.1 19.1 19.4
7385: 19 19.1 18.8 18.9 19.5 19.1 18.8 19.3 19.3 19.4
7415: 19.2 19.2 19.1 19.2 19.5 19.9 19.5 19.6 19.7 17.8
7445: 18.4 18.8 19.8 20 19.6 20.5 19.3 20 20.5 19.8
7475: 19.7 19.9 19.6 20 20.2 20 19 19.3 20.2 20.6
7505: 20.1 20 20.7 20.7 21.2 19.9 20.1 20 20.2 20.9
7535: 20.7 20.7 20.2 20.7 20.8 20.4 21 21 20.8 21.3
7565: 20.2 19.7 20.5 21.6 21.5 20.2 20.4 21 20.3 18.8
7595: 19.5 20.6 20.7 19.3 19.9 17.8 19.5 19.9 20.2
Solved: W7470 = 1.15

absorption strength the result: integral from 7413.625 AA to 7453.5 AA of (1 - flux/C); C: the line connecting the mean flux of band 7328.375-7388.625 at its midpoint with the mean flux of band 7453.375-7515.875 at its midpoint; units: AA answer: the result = 0.42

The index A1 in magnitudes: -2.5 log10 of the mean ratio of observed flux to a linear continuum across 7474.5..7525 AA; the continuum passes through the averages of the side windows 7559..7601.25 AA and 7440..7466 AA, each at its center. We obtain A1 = -0.02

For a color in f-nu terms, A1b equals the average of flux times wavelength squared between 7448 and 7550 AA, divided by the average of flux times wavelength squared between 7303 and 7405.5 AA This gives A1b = 1.1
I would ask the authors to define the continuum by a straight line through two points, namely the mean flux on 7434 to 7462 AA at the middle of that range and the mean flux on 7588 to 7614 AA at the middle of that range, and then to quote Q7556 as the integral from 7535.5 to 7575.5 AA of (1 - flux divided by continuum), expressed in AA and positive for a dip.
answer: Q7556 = -2.4 AA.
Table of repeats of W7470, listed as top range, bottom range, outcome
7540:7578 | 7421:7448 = 1.12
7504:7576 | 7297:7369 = 1.21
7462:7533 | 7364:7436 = 1.07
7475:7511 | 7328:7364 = 1.13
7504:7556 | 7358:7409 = 1.12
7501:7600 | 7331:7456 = 1.13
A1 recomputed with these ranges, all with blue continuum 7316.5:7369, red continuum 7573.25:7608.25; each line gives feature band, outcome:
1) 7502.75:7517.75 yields -0.05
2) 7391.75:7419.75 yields -0.02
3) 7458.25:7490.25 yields -0.03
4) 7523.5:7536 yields -0.03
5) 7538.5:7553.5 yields -0.04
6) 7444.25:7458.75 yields -0.01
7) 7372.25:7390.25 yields -0.03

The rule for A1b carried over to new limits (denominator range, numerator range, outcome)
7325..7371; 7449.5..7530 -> 1.14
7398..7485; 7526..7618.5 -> 1.08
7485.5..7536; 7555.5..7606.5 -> 1.03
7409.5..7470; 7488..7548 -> 1.07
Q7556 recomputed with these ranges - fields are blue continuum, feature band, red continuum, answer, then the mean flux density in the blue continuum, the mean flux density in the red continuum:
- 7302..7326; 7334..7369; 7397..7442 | -0.5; 17.6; 19.3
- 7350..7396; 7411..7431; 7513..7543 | 0.0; 18.9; 20.5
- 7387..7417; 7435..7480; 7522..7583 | 0.3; 19.1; 20.6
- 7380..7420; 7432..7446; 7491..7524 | 0.4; 19.2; 20.2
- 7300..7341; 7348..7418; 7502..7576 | -1.6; 17.7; 20.6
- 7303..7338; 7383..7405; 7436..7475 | -0.4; 17.6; 19.5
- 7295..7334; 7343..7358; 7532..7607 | -0.3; 17.5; 20.5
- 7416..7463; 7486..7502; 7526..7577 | 0.2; 19.4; 20.7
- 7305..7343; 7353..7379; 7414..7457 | -0.5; 17.9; 19.3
